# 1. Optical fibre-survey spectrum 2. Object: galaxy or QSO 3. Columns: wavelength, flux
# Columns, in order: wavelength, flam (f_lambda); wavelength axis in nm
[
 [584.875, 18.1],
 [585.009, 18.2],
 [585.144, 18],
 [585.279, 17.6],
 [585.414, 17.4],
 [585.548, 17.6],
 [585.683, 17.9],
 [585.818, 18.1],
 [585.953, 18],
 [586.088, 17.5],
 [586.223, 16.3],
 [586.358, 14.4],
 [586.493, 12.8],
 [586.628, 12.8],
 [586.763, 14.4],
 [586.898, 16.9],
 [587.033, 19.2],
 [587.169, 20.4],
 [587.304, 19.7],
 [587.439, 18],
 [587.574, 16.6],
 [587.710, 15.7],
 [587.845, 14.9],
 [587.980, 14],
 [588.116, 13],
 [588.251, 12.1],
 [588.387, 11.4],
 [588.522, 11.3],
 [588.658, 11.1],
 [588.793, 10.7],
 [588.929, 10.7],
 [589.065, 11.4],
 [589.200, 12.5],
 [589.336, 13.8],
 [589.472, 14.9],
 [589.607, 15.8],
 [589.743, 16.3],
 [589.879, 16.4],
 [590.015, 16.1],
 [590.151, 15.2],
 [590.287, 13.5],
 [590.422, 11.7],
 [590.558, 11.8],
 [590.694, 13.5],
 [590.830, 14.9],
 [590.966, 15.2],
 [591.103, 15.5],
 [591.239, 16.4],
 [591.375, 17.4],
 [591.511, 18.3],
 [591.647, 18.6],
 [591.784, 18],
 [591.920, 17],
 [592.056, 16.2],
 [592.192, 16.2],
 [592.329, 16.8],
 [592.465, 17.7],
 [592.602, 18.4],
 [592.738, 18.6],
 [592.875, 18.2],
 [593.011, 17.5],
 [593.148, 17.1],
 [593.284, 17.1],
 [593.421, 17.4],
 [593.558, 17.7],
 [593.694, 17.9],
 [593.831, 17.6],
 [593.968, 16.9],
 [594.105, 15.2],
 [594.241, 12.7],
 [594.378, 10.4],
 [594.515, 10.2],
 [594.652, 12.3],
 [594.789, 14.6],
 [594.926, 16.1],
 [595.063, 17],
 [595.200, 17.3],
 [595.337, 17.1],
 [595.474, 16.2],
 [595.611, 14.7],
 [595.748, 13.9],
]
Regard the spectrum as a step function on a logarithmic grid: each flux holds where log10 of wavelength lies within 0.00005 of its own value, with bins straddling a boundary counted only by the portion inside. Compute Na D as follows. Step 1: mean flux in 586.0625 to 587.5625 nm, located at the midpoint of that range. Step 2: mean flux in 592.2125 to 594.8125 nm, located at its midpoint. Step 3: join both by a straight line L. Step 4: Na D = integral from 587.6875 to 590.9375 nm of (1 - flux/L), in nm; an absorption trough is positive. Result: 0.58 nm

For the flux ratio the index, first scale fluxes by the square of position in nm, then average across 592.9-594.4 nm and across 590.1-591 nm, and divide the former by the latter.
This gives 1.2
